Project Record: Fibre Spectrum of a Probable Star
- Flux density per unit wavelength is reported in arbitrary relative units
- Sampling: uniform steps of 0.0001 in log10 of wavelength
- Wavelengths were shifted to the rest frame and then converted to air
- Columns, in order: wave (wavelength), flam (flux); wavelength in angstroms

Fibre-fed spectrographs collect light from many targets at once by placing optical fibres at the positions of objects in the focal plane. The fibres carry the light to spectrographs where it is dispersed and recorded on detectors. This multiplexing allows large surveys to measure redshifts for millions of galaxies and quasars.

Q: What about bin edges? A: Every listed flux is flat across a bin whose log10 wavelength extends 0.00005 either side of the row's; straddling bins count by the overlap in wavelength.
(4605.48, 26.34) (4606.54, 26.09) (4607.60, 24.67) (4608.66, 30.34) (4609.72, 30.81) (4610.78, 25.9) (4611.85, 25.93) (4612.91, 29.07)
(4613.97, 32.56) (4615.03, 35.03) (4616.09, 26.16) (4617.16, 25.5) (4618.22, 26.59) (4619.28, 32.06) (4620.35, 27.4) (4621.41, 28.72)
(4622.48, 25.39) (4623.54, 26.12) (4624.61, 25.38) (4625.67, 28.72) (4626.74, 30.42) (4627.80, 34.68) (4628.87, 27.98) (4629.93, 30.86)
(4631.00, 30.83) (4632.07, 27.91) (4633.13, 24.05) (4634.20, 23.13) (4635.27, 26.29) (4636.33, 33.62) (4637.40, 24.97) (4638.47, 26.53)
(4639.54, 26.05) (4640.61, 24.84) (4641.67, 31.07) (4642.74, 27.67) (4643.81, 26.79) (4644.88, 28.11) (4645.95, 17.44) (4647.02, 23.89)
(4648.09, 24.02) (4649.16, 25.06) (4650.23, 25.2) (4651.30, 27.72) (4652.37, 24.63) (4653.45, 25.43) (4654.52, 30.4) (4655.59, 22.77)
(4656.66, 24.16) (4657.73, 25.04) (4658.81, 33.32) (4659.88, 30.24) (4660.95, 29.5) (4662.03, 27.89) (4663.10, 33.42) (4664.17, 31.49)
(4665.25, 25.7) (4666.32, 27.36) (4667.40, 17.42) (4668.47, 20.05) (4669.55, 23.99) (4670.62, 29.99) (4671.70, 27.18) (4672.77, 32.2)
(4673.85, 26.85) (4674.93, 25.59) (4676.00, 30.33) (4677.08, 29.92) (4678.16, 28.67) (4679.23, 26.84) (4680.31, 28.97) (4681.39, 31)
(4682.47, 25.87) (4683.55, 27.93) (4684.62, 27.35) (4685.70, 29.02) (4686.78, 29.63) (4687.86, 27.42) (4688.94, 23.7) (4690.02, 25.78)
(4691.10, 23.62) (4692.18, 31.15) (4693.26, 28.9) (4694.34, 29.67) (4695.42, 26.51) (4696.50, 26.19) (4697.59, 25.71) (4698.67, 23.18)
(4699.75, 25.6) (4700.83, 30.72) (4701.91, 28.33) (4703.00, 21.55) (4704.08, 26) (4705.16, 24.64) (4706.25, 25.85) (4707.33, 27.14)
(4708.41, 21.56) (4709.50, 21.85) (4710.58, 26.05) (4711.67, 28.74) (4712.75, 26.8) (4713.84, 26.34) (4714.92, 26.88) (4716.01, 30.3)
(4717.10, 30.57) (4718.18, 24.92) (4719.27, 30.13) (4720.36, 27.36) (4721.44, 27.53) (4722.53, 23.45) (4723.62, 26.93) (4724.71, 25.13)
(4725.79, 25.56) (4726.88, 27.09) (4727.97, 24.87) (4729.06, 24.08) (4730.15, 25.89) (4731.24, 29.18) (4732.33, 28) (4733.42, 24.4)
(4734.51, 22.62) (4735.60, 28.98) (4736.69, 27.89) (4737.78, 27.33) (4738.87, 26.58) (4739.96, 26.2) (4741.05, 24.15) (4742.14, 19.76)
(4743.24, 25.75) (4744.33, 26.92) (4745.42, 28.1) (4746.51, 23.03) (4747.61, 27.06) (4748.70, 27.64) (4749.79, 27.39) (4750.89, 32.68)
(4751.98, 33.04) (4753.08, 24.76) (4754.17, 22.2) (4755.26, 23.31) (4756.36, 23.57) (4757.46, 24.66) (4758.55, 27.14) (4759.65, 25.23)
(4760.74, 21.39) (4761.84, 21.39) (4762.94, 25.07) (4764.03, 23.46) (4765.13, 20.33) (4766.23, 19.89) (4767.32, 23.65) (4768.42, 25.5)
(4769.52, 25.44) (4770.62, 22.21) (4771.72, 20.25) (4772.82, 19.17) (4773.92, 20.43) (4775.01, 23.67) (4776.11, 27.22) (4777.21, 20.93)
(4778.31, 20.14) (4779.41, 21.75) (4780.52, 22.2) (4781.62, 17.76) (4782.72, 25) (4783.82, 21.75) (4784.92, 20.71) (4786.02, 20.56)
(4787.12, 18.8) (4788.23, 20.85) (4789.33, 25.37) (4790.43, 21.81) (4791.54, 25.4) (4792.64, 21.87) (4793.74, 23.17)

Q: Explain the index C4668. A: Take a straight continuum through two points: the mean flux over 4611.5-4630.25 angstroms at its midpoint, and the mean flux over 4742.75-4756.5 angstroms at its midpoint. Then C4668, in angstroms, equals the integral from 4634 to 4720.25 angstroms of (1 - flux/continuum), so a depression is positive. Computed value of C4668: 3.1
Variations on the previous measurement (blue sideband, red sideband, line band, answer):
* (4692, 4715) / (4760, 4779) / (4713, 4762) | -3.9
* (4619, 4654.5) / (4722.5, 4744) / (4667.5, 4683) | -0.5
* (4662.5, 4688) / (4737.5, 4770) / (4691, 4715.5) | 0.4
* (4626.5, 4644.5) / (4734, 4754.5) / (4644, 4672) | 1.5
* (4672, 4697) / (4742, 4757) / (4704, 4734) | 0.8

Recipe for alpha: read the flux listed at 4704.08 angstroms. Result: 26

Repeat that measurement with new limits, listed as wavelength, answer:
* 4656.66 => 24.16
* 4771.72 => 20.25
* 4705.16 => 24.64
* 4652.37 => 24.63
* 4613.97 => 32.56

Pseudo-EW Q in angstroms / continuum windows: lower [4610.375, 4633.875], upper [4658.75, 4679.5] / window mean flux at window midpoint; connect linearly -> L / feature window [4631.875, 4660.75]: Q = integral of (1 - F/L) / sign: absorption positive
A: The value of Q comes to 1.8 angstroms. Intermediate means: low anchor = 28.5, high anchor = 27.8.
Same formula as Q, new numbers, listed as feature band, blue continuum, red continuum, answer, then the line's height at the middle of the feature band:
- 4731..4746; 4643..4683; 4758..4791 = -1.4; 23.8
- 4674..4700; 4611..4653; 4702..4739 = -0.7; 26.7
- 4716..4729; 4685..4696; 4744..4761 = 0.1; 26.8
